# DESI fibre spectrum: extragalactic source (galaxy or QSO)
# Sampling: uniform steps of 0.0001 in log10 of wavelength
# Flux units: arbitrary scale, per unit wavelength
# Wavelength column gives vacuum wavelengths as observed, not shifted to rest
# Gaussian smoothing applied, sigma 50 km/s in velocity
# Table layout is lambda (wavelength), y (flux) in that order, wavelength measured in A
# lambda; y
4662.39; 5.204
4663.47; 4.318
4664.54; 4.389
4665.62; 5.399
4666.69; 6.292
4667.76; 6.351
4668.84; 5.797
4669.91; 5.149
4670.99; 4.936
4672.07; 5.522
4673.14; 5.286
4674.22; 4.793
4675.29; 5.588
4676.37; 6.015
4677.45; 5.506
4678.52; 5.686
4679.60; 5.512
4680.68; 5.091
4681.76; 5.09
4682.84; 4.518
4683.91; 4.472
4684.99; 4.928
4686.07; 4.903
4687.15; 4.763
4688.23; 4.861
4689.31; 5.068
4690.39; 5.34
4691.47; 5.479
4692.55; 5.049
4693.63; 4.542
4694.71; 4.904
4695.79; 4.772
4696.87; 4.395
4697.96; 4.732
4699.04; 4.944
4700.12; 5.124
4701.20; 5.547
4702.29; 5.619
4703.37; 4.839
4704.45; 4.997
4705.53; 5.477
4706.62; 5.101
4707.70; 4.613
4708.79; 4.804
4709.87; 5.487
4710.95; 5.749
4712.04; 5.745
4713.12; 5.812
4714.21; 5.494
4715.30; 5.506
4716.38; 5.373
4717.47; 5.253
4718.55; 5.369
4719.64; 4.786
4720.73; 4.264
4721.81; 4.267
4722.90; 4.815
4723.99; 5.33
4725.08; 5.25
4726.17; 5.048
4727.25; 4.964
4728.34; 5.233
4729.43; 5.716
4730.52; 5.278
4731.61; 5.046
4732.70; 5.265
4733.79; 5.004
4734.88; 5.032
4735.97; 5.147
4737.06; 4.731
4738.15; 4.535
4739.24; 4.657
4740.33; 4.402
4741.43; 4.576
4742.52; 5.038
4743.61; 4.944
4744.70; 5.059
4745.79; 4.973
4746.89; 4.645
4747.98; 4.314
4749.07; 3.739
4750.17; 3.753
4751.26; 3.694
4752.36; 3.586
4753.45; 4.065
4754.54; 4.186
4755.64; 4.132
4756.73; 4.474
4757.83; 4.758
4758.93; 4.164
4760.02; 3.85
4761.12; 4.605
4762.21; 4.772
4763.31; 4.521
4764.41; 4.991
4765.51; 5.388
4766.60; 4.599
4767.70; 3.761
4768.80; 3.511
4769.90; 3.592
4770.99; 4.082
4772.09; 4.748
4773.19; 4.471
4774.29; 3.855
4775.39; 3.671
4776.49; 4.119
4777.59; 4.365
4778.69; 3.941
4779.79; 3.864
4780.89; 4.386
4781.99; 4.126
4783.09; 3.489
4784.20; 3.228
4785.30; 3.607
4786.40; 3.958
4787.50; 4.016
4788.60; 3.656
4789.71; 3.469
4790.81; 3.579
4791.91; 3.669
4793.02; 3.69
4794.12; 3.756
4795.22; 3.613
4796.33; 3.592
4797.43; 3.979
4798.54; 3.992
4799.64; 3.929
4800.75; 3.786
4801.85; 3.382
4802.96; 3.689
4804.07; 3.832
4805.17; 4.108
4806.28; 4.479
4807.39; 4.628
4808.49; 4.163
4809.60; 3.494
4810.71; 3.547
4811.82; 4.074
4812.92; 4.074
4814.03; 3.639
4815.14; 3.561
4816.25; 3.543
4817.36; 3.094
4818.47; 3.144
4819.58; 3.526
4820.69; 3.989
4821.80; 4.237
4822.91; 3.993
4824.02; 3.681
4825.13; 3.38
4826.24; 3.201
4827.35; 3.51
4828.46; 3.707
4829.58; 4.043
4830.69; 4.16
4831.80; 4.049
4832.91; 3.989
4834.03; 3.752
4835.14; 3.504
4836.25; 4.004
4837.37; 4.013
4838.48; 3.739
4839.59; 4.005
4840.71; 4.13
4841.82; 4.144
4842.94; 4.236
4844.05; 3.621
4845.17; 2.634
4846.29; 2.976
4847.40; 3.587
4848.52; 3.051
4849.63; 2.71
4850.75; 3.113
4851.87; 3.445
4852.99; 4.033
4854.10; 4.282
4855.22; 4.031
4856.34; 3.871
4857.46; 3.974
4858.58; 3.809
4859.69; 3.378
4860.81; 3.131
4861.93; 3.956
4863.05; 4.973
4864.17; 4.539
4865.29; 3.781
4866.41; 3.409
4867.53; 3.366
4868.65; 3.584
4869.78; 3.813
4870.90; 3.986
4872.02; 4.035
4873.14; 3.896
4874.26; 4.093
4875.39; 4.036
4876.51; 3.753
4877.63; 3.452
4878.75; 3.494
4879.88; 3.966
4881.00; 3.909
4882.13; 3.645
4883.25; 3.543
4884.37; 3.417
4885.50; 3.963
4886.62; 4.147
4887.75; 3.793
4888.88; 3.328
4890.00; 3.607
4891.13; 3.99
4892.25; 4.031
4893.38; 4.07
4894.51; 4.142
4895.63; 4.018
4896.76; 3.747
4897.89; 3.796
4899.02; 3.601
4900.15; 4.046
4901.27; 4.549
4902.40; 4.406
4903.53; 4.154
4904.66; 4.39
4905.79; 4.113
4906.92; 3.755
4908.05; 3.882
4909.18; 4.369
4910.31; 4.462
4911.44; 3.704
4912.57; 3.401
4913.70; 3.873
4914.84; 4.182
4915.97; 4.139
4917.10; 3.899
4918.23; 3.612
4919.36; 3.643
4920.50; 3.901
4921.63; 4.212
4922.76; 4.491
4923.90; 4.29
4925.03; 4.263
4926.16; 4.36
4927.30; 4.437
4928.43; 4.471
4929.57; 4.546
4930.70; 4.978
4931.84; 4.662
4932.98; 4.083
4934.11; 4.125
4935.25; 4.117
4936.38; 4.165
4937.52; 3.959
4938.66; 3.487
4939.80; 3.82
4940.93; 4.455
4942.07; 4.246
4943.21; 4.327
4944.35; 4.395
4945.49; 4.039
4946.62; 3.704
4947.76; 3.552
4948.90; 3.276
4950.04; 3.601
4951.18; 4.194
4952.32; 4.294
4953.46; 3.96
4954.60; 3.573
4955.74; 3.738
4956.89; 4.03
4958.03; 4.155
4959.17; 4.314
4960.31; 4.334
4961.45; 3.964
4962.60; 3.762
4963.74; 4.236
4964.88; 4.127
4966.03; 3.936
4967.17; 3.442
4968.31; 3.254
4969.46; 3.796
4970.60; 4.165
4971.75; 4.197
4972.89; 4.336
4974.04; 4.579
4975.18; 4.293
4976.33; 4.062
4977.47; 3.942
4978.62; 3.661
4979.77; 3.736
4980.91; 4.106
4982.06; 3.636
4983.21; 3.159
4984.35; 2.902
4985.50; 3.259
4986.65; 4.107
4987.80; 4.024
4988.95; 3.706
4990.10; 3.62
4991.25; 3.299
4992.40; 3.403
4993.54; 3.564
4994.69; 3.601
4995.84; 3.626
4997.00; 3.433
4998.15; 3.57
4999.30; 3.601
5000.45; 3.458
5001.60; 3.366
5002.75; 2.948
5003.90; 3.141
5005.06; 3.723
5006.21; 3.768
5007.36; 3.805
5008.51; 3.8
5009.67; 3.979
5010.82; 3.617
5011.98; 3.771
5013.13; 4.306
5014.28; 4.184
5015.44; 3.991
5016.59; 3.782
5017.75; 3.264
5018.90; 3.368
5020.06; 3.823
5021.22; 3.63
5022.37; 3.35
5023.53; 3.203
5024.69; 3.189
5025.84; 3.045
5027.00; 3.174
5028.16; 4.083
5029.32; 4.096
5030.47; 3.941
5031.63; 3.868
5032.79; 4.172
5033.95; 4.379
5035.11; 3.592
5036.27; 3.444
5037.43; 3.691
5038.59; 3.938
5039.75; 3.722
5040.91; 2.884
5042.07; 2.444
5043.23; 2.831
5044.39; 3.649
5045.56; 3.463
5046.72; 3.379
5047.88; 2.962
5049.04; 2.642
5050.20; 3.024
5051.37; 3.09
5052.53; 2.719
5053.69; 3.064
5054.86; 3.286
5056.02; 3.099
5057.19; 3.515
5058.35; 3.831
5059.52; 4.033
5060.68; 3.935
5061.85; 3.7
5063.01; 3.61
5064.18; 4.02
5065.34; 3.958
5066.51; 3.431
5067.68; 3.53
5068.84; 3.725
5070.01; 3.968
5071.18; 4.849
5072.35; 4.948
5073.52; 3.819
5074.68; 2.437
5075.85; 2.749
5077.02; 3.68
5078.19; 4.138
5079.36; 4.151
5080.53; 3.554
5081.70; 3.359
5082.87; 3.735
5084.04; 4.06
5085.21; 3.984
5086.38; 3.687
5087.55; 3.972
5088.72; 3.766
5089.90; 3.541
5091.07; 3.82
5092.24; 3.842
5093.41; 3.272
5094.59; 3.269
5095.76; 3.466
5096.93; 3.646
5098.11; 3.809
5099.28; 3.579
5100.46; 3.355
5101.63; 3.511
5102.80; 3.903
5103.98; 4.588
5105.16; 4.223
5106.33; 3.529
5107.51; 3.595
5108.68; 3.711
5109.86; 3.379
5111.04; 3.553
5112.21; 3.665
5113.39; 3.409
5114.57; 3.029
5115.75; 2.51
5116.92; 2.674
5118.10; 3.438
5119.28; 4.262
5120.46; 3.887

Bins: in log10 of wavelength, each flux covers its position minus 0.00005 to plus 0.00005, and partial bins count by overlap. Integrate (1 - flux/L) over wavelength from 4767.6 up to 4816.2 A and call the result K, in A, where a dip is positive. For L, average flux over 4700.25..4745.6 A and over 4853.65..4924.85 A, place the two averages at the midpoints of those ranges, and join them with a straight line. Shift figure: 7.9 A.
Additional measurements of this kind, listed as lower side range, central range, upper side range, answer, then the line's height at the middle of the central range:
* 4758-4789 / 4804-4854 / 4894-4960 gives 4.6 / 4.11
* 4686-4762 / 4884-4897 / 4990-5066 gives 0.9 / 4.14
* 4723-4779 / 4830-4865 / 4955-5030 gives 3.7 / 4.22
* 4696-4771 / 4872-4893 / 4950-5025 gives 2.0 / 4.18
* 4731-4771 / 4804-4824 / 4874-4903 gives 1.7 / 4.2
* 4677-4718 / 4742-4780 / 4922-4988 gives 4.4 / 4.86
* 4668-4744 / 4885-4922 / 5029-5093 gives 2.7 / 4.27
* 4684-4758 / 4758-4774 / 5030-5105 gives 1.2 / 4.73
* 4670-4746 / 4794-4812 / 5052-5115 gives 3.2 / 4.73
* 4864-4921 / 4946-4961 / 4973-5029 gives -0.6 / 3.75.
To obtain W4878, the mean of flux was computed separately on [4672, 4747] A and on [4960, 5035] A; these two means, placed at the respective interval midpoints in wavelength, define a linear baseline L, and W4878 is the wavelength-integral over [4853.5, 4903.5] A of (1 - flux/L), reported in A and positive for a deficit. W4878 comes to 4.8 A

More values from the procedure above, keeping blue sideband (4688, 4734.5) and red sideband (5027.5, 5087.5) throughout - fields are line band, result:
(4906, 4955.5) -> 1.2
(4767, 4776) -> 1.6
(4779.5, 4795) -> 3.4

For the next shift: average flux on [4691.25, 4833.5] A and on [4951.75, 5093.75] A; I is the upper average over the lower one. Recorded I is 0.84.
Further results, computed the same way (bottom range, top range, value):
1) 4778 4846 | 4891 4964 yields 1.08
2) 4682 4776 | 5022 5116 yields 0.75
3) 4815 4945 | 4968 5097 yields 0.93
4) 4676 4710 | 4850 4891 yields 0.75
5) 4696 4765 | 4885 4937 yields 0.84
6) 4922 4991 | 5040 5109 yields 0.89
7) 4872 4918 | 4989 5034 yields 0.93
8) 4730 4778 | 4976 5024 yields 0.81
